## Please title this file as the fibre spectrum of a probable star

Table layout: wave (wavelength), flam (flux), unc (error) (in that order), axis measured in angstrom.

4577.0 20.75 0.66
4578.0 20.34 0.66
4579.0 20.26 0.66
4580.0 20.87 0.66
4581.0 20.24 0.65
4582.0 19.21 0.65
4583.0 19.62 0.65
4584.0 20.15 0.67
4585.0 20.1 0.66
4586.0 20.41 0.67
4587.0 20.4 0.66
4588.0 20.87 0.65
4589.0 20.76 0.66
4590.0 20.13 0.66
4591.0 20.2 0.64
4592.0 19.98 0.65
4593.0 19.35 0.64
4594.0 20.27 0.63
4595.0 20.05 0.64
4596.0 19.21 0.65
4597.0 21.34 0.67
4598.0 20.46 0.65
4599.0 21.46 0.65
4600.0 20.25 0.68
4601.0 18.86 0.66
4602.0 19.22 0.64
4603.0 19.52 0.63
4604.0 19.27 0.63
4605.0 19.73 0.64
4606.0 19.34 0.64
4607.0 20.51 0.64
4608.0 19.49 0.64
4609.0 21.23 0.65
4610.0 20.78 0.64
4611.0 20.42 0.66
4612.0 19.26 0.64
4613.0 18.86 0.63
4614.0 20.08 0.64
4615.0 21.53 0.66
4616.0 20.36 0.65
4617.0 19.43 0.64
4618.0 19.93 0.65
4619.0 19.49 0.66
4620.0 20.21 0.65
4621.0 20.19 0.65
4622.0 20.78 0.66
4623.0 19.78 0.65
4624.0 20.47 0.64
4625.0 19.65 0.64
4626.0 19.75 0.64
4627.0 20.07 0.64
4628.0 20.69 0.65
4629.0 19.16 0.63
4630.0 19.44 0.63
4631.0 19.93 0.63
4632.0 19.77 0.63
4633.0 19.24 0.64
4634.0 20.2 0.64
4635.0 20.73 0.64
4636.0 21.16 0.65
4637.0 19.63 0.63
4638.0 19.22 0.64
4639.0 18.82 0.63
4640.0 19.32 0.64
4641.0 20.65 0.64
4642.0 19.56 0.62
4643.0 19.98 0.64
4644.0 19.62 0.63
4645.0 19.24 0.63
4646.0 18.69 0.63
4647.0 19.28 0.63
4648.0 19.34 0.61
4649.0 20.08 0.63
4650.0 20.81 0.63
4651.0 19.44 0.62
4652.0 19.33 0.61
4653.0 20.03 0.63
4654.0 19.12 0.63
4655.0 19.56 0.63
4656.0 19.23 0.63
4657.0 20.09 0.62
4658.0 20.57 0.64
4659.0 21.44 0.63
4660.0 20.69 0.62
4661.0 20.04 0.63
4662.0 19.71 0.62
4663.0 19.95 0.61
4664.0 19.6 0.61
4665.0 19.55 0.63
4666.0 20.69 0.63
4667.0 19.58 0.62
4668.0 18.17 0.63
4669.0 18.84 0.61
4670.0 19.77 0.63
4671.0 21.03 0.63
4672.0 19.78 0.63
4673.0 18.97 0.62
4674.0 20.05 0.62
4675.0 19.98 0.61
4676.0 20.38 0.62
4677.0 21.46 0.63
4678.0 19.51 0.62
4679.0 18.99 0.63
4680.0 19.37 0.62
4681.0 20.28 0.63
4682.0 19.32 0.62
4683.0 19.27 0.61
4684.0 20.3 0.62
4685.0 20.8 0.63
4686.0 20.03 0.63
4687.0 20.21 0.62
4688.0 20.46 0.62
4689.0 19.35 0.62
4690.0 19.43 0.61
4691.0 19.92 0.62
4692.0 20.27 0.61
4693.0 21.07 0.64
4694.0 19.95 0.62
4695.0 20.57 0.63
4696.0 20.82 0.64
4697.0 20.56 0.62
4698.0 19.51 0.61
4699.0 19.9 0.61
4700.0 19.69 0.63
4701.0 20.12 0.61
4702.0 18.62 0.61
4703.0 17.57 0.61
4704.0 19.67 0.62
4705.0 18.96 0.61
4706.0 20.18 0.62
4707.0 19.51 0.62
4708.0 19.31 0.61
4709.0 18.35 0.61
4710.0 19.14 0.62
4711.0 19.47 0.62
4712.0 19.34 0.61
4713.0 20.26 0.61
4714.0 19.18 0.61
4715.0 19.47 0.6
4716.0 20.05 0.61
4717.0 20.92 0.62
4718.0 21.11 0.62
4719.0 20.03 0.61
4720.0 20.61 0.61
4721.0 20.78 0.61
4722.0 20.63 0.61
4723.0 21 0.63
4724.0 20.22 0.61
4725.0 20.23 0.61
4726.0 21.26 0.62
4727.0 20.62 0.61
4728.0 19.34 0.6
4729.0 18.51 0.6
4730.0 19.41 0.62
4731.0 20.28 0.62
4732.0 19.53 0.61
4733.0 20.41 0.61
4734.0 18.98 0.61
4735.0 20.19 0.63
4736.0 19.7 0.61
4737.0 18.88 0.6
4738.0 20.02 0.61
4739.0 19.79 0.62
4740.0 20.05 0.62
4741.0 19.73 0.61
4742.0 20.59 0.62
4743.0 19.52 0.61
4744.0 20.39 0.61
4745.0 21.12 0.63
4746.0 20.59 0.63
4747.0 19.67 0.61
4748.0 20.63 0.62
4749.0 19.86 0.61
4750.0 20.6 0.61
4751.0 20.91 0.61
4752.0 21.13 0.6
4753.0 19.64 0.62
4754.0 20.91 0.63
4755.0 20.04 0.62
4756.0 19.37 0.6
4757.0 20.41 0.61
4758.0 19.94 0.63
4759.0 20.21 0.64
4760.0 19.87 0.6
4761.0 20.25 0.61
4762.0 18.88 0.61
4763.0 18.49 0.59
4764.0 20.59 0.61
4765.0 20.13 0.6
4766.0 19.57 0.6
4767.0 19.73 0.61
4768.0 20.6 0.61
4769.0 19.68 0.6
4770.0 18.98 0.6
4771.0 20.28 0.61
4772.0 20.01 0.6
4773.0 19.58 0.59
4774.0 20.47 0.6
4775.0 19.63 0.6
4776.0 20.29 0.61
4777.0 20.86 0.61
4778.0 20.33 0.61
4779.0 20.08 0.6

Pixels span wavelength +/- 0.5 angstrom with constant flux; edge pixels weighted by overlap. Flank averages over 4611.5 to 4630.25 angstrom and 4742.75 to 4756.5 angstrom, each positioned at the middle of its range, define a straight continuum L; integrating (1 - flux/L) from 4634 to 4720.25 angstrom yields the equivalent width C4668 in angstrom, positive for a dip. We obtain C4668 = 1.3 angstrom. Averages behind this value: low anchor 20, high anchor 20.3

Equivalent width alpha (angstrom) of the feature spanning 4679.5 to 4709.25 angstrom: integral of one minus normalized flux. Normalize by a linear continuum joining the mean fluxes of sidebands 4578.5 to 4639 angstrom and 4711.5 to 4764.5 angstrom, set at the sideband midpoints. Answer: 0.4 angstrom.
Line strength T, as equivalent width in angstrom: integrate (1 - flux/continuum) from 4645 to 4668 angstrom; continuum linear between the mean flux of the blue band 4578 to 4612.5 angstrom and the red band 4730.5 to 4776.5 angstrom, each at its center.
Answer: 0.3 angstrom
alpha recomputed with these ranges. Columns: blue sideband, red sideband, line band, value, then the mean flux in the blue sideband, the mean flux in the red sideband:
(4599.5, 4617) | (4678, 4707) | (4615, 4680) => 0.03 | 19.9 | 19.8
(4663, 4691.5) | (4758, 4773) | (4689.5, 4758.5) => -0.57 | 19.8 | 19.8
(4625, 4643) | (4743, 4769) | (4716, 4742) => -0.05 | 19.8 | 20.1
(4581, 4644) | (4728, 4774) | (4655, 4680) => 0.10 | 20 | 19.9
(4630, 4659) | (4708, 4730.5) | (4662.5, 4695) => -0.05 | 19.8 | 20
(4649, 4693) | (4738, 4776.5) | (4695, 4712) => 0.40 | 19.9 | 20.1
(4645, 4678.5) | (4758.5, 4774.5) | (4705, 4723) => -0.07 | 19.8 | 19.8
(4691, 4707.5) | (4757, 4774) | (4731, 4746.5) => -0.12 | 19.8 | 19.8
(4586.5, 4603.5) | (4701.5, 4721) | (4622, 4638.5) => 0.01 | 20.1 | 19.6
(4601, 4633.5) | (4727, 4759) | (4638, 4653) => 0.26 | 19.9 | 20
